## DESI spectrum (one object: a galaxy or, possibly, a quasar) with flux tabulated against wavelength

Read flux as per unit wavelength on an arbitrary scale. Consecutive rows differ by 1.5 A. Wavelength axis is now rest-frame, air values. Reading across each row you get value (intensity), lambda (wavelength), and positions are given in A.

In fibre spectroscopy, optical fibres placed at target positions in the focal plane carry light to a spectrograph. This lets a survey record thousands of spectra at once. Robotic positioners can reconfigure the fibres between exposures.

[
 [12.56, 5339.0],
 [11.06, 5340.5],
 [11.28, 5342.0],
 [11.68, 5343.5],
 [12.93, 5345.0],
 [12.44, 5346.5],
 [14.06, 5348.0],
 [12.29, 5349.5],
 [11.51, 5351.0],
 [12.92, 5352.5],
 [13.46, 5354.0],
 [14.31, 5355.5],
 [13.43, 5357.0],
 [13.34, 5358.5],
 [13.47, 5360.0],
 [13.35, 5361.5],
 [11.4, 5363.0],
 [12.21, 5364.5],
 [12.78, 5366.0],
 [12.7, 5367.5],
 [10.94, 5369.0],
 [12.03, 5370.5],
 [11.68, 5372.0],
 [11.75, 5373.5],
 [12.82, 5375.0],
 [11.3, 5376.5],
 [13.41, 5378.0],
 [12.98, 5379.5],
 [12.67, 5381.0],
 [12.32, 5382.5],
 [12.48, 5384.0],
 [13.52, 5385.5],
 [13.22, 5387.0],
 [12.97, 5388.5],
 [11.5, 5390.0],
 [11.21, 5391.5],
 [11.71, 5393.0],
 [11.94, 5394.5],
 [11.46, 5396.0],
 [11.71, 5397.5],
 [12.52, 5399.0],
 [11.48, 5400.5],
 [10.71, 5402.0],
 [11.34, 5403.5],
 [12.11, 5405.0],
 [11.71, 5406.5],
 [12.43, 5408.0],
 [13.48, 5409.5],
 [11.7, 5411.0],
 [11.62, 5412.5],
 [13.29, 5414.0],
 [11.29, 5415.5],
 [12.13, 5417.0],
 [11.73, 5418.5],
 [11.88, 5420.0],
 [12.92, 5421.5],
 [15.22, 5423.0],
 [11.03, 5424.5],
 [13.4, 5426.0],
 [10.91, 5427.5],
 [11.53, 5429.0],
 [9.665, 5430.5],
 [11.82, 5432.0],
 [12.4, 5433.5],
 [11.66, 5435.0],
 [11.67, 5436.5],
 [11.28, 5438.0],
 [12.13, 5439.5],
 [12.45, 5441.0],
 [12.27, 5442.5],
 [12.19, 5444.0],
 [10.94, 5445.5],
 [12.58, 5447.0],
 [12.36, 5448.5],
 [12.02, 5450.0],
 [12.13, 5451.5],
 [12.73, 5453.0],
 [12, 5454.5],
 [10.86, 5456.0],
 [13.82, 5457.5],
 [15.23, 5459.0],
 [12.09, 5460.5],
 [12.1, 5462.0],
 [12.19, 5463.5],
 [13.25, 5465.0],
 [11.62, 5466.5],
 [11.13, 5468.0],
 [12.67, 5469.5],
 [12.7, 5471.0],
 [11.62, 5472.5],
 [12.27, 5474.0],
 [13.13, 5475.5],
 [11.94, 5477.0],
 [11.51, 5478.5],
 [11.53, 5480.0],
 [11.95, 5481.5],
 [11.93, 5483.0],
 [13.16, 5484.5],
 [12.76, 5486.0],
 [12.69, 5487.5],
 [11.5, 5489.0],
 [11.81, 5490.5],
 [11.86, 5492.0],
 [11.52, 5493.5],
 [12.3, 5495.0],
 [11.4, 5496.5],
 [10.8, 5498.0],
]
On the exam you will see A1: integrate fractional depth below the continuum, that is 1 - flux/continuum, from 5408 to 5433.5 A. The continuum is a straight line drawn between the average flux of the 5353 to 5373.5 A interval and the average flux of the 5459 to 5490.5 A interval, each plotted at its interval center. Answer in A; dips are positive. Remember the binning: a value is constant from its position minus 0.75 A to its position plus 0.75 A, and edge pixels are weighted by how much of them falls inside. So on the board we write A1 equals 0.7 A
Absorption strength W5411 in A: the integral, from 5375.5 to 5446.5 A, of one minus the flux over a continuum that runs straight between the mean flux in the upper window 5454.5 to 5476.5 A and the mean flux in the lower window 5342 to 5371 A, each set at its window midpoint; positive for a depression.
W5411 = 2.7 A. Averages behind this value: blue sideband 12.7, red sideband 12.5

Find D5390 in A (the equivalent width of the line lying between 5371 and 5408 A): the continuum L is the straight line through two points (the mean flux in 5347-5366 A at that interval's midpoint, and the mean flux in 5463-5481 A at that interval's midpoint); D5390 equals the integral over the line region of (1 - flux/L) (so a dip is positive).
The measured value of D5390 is 1.8 A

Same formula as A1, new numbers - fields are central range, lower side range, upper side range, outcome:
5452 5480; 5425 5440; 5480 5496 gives -1.0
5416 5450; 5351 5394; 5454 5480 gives 1.1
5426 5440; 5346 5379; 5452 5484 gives 1.0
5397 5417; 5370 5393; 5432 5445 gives 0.4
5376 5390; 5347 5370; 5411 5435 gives -0.2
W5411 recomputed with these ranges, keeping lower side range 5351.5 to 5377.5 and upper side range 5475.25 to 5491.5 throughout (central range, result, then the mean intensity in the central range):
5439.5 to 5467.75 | -0.23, 12.4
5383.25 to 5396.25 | 0.24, 12.3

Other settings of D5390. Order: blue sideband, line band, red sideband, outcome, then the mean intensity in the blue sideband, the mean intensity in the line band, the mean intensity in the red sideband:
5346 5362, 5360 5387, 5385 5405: 0.3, 13.2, 12.4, 11.9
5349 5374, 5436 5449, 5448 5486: 0.4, 12.6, 12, 12.3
